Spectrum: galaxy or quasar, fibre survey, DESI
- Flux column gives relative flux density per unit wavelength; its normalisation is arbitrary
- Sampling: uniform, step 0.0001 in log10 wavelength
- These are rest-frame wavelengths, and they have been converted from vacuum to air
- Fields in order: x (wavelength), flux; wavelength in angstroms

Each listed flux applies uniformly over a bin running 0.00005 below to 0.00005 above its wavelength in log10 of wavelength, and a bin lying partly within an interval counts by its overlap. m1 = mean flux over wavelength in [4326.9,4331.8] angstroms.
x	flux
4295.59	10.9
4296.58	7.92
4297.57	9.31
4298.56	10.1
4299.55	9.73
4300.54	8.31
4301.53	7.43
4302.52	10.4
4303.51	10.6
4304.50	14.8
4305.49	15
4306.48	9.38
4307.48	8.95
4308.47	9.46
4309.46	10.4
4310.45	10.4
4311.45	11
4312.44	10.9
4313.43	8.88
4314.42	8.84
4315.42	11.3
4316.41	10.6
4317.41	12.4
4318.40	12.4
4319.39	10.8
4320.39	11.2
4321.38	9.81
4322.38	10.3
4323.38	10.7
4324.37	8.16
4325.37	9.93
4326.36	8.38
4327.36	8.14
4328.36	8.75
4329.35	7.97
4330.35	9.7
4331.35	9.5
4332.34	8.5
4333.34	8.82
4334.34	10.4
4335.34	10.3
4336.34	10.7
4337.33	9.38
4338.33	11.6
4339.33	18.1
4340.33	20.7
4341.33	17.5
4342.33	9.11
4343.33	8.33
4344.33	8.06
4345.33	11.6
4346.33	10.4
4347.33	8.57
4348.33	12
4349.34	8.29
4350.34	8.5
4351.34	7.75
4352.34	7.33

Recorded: 8.81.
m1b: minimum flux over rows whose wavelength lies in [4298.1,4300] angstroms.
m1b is 9.73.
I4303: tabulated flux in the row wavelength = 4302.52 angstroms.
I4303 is 10.4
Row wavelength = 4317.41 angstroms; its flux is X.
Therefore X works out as 12.4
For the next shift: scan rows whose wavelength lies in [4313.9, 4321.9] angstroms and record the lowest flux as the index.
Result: 8.84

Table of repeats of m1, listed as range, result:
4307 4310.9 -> 9.82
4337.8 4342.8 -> 15.4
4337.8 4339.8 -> 14.7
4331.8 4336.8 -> 9.73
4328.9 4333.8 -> 8.91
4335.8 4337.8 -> 10.1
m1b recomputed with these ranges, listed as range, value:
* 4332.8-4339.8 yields 8.82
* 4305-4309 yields 8.95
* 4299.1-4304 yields 7.43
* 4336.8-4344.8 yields 8.06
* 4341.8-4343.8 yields 8.33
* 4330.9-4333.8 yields 8.5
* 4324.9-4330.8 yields 7.97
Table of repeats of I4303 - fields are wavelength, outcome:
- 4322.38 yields 10.3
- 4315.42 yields 11.3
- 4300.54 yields 8.31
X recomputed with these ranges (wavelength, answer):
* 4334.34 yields 10.4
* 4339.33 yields 18.1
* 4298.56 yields 10.1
